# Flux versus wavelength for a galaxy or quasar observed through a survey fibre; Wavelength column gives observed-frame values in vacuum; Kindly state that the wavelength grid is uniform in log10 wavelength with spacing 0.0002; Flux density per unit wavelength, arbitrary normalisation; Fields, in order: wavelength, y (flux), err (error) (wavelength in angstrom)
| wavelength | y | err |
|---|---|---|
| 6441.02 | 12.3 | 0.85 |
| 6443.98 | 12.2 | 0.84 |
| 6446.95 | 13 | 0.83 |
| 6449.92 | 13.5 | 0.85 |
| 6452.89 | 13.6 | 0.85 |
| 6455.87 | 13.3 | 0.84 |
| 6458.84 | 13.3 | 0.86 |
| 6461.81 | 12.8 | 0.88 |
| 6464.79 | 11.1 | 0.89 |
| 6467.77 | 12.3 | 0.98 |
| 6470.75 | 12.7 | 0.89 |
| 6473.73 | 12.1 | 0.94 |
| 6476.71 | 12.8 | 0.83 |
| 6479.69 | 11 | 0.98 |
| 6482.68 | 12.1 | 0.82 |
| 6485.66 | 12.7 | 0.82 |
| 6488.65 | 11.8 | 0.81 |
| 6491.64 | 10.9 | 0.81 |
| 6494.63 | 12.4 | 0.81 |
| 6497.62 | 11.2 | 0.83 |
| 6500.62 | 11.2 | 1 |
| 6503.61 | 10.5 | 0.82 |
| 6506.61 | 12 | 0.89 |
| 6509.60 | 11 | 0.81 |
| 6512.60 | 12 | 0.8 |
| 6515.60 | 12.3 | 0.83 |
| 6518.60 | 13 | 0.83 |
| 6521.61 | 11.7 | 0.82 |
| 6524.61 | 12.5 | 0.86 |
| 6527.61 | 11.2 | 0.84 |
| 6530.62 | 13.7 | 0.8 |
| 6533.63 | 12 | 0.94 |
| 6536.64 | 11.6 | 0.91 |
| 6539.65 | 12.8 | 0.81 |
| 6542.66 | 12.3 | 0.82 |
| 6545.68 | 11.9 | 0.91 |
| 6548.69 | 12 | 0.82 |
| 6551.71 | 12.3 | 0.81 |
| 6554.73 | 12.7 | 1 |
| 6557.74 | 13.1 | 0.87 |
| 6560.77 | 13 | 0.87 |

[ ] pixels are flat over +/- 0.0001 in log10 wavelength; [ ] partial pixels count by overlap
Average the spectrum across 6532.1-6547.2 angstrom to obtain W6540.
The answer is 12.1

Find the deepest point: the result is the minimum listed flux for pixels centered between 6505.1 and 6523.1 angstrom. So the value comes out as 11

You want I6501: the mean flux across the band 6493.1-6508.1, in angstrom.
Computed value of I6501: 11.5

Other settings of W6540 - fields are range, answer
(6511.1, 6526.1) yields 12.3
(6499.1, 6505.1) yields 10.8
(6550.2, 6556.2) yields 12.5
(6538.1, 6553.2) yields 12.3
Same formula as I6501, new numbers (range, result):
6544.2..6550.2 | 12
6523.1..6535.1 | 12.4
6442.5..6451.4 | 12.9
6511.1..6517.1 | 12.2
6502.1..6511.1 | 11.2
